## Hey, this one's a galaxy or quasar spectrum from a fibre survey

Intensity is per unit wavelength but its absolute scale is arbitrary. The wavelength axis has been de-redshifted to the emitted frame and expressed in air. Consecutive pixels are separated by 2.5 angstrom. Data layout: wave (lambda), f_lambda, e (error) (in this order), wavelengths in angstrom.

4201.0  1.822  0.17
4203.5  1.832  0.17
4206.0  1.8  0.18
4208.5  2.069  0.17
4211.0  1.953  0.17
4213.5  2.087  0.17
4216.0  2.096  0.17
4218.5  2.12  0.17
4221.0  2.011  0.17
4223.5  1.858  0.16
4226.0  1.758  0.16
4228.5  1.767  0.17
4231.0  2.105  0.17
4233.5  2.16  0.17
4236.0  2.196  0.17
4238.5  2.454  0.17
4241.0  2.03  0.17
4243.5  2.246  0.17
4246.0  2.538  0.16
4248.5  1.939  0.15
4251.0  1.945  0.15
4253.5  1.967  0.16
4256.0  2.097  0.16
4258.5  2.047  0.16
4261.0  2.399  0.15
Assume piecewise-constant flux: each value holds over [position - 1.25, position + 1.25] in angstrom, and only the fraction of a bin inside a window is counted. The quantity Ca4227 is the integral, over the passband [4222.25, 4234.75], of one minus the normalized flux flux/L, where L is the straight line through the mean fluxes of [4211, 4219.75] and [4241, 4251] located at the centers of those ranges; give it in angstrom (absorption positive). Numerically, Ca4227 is 1.14 angstrom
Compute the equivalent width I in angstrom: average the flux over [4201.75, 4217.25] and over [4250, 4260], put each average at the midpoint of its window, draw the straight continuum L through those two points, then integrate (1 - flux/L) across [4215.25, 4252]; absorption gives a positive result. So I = -1.5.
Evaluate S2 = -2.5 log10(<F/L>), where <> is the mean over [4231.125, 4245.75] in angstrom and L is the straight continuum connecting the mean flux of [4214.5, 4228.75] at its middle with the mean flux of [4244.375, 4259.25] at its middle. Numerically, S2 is -0.10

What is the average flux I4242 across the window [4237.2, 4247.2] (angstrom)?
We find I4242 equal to 2.32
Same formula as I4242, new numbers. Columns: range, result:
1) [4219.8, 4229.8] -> 1.85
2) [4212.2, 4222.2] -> 2.08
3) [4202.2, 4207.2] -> 1.82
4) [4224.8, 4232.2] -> 1.88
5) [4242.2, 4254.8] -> 2.13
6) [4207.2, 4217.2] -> 2.05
